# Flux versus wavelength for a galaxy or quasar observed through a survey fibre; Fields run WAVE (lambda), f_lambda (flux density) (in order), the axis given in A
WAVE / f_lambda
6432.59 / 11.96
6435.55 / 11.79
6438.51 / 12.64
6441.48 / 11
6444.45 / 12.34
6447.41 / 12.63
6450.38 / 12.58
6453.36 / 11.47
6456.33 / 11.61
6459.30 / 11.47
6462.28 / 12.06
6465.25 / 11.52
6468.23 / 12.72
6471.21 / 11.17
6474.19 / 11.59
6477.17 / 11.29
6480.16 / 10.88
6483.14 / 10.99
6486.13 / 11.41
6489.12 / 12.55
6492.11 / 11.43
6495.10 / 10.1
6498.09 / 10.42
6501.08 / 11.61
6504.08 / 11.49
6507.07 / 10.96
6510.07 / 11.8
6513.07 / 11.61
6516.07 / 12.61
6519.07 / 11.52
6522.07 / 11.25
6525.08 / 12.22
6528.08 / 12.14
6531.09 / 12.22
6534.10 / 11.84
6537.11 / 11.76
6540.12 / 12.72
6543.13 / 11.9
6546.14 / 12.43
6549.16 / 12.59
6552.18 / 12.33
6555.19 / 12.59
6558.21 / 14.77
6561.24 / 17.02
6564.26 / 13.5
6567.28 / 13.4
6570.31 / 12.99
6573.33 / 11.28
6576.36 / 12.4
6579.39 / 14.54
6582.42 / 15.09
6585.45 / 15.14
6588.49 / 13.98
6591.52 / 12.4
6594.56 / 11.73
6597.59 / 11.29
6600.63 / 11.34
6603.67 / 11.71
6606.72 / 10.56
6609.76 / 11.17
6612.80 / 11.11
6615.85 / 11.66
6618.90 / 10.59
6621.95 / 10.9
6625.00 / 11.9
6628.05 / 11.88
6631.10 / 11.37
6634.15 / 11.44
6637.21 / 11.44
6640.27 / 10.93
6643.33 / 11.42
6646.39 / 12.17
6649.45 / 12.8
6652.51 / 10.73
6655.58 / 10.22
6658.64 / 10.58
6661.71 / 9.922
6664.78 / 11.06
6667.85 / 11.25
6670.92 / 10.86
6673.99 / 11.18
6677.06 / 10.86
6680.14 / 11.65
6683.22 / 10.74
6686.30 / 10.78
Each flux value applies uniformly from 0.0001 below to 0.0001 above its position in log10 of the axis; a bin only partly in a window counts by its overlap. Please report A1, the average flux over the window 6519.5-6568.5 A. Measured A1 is 12.8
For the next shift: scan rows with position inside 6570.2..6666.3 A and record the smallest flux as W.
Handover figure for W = 9.922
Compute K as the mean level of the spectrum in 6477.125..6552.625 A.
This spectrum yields 11.7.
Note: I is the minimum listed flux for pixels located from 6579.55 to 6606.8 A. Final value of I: 10.56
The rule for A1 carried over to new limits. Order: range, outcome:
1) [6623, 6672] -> 11.2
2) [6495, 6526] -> 11.5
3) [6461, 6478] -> 11.7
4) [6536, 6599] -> 13.1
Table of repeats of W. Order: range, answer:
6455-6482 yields 10.88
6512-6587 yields 11.25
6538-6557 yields 11.9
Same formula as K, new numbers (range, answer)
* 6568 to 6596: 13.3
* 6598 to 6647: 11.3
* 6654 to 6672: 10.6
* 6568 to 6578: 12.3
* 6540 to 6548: 12.3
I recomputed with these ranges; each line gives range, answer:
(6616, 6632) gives 10.59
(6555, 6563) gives 12.59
